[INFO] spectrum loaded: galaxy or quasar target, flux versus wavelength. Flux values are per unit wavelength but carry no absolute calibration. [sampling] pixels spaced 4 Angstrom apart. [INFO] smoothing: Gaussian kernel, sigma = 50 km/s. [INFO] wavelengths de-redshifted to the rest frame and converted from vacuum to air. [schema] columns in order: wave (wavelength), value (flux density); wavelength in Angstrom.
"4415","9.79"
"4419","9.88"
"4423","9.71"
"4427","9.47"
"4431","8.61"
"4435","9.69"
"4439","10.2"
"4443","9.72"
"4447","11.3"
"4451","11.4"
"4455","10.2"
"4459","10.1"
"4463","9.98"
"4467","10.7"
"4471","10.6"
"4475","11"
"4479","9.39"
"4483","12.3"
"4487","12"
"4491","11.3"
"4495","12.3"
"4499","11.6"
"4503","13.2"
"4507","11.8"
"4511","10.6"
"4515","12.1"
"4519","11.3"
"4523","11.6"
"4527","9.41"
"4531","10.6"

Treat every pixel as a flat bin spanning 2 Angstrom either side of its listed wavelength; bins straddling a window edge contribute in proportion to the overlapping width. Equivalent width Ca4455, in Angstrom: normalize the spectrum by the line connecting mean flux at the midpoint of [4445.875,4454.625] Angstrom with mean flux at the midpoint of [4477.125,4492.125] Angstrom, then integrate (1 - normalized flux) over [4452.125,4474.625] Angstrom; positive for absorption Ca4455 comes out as 1.6 Angstrom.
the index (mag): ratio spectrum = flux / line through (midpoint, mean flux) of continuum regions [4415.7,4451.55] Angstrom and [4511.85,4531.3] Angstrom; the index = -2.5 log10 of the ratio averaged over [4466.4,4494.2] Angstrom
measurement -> -0.06 mag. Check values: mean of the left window 9.93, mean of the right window 11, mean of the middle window 11.1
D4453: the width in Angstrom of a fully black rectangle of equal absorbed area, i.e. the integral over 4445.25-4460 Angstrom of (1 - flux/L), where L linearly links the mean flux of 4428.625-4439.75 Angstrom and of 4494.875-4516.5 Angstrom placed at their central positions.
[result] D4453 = -1.08 Angstrom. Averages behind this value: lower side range 9.42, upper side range 11.9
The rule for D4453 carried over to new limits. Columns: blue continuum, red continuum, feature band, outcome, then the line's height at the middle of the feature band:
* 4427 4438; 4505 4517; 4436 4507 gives -4.2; 10.4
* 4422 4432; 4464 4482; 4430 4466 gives -1.3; 9.84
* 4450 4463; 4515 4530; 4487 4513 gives -2.6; 10.8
